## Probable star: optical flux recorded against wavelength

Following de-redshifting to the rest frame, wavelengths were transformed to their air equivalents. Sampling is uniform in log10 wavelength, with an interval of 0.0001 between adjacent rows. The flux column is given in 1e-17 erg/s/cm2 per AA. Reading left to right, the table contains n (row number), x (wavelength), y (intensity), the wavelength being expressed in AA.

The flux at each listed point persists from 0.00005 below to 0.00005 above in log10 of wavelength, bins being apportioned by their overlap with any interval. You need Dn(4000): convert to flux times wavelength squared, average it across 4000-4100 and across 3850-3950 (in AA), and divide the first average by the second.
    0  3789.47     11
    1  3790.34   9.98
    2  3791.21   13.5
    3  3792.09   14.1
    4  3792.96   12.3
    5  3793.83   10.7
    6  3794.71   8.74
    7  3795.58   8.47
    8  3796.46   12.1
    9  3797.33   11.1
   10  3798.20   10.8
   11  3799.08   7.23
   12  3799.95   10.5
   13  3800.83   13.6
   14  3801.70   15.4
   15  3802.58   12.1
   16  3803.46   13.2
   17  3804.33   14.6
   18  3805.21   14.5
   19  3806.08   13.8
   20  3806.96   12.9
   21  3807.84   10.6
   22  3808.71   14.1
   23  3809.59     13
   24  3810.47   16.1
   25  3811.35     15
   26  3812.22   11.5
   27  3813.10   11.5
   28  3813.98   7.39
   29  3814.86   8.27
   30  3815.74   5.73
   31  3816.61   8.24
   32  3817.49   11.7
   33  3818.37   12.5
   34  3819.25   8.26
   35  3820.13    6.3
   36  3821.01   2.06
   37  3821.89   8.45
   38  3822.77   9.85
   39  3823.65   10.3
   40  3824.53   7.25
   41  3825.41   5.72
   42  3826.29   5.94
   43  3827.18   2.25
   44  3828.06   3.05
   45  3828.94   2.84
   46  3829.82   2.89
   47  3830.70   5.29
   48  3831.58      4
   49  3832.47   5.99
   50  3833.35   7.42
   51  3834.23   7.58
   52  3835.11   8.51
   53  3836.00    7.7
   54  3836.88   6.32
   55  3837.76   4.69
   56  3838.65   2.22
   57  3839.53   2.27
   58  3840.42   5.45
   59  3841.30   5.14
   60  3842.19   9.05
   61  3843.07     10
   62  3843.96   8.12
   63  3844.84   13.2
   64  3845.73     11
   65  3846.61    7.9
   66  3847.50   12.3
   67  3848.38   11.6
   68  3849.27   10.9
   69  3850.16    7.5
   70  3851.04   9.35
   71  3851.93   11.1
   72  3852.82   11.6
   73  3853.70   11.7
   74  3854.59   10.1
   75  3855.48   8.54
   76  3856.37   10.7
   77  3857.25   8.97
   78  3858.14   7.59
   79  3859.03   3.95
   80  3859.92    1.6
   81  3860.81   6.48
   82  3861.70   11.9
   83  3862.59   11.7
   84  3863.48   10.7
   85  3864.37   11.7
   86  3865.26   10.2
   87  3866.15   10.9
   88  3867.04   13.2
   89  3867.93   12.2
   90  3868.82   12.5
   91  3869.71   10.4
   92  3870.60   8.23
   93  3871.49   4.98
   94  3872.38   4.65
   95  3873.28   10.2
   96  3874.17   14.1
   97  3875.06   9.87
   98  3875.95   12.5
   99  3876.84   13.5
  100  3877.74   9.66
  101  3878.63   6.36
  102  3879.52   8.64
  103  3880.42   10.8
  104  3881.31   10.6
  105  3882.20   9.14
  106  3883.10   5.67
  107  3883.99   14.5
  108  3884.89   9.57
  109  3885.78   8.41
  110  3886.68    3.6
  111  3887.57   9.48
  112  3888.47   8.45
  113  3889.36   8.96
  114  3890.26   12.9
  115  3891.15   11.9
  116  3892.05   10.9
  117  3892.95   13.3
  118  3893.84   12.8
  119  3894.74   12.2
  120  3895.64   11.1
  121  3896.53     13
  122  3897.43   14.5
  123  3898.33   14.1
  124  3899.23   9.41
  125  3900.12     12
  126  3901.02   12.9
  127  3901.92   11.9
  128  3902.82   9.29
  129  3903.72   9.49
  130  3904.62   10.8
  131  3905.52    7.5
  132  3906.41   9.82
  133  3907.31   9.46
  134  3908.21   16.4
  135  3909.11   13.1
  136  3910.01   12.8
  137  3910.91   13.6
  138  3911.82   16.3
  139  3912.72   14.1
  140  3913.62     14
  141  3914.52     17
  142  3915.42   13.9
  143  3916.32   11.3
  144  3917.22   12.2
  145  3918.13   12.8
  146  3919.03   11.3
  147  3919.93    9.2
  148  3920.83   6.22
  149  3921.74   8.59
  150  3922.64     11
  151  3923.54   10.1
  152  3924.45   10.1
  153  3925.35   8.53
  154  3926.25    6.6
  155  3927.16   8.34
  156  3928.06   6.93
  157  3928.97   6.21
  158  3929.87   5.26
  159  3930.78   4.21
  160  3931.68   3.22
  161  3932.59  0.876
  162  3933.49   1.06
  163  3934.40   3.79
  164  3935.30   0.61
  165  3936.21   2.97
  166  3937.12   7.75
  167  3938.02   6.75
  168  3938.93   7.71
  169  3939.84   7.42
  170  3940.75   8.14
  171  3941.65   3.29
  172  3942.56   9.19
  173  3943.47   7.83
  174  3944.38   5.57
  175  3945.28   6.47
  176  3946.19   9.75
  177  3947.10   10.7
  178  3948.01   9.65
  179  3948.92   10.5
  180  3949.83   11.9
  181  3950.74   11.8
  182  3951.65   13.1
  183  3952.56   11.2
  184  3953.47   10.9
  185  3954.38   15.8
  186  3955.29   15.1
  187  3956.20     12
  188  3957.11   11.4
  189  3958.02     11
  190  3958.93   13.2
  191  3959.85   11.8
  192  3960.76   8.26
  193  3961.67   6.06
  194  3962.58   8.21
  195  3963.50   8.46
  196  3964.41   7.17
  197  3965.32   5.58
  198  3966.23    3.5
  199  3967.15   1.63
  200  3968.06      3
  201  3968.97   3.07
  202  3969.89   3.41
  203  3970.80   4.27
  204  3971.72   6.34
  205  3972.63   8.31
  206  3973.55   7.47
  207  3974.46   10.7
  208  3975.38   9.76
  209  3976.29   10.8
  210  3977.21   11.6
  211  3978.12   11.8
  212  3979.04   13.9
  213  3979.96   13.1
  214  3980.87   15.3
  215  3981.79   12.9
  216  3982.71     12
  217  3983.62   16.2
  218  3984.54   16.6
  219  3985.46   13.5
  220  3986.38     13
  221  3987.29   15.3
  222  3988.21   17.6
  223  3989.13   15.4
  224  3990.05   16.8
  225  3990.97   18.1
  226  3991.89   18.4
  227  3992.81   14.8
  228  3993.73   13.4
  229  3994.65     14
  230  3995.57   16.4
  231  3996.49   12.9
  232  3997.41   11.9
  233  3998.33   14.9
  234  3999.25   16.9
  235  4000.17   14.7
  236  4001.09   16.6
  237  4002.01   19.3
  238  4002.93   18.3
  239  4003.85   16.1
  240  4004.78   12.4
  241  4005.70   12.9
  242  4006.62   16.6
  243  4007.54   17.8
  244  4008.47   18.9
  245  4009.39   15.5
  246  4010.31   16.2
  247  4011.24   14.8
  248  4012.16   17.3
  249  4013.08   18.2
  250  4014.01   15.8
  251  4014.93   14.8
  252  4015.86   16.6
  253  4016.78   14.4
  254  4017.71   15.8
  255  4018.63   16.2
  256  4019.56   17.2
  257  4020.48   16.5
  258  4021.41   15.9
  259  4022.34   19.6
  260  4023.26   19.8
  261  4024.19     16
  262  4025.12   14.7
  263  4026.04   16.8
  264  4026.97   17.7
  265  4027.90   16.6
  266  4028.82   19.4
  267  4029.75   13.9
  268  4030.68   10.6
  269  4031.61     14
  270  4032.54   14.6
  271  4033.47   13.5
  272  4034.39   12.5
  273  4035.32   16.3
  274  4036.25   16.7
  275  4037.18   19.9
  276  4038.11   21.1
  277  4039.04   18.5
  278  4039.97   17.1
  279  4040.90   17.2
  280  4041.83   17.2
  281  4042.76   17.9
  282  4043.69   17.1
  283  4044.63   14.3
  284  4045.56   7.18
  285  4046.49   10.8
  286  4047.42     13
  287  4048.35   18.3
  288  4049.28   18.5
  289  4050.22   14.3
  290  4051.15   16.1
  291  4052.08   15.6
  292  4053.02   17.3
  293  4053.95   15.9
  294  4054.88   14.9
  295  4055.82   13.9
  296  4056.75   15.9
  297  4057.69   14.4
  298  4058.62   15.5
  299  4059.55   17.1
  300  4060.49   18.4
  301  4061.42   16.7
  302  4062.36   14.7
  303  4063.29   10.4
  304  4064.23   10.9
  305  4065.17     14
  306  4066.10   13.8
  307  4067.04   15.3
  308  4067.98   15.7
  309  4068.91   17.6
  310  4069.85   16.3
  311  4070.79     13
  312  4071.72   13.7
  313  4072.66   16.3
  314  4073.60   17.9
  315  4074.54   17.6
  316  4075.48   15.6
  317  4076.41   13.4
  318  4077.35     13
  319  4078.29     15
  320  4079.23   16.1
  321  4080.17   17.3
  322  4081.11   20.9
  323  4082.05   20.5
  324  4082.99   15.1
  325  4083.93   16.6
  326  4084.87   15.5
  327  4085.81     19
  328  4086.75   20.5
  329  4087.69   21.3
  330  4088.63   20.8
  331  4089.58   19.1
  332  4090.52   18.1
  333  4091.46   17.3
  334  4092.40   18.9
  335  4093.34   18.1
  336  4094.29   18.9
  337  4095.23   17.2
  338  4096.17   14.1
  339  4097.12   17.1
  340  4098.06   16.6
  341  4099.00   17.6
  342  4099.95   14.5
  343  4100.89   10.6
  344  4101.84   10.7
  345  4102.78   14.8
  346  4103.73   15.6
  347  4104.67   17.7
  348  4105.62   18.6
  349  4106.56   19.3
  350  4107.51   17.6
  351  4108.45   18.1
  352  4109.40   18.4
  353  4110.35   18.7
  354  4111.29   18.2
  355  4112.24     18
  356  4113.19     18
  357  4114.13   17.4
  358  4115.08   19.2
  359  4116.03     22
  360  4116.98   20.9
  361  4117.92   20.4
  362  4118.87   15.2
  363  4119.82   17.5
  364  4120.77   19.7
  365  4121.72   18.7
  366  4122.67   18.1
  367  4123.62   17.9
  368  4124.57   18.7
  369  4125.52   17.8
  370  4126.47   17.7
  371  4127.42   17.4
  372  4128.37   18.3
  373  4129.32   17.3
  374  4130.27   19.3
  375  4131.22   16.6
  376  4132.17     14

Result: 1.8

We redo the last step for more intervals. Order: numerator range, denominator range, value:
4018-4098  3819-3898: 2.04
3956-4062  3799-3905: 1.60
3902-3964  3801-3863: 1.13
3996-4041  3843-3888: 1.80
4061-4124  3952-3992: 1.65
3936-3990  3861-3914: 0.94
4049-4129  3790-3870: 2.06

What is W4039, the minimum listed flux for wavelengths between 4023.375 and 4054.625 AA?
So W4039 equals 7.18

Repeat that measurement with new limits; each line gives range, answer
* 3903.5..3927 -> 6.22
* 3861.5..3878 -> 4.65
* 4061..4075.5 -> 10.4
